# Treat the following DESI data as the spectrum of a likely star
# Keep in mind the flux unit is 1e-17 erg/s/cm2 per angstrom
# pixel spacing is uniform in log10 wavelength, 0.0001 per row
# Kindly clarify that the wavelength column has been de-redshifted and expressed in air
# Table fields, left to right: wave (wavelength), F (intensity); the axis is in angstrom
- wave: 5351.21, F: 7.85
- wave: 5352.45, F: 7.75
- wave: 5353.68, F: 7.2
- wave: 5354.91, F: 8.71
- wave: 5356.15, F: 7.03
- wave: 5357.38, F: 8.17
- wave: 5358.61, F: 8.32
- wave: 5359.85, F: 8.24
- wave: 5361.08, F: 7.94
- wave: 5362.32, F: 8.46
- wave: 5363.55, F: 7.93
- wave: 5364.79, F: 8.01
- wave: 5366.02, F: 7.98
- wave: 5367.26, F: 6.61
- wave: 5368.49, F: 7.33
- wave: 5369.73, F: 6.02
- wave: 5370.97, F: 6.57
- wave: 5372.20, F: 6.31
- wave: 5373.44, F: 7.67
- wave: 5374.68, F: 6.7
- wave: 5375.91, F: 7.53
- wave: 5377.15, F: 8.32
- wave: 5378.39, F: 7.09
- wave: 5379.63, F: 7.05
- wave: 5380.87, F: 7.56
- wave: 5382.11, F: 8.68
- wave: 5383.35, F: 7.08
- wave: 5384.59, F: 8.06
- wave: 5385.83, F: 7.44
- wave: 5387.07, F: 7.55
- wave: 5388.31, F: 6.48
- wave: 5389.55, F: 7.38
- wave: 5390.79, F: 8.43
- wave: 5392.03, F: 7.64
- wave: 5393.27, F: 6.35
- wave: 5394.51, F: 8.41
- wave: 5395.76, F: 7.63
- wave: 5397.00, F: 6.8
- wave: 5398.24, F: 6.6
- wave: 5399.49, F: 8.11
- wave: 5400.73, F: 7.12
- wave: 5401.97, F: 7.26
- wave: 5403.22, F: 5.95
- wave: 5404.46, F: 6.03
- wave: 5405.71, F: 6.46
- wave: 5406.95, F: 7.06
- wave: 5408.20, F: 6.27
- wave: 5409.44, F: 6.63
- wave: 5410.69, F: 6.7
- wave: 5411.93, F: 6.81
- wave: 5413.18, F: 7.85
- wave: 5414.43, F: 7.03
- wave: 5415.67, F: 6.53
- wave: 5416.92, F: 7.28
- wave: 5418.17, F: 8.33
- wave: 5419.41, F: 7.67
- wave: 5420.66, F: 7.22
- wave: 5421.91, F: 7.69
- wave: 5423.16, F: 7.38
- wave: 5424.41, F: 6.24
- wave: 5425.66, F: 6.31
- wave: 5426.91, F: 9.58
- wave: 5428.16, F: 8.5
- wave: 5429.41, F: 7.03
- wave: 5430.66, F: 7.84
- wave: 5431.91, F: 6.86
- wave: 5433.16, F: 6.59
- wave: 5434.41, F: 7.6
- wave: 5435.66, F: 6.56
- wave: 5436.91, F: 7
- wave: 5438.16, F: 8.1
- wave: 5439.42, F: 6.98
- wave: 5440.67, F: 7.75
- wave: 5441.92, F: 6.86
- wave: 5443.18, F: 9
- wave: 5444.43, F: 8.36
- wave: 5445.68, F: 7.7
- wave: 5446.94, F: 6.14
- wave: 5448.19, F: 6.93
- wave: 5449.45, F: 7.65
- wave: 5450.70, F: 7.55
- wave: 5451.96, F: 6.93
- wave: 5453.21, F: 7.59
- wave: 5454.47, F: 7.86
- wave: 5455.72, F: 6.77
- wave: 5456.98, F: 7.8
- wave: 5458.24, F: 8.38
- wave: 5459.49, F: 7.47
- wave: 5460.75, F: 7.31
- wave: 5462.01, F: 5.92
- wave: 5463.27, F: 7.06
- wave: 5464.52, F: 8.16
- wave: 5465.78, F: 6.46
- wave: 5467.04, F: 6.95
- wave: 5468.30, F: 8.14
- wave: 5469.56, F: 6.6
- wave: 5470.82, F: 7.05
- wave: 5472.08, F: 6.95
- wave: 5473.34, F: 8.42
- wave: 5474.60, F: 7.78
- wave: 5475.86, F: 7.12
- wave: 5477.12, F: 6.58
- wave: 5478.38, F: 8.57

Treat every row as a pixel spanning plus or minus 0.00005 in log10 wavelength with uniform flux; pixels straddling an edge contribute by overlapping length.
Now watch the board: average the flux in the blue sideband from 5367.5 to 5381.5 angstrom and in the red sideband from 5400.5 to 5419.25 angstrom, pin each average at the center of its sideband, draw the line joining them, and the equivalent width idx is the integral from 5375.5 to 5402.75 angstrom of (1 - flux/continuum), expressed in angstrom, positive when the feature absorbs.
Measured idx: -1.8 angstrom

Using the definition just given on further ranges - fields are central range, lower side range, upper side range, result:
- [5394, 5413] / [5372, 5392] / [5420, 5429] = 1.5 angstrom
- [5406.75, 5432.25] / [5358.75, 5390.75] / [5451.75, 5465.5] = 0.5 angstrom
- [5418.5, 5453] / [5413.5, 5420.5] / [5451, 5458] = 0.0 angstrom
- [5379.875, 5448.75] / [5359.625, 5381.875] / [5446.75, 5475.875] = 0.6 angstrom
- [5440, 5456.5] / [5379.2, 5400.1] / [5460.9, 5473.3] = -0.6 angstrom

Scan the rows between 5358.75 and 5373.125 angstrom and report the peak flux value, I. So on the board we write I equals 8.46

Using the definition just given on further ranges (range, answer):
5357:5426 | 8.68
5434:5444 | 9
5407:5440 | 9.58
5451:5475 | 8.42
